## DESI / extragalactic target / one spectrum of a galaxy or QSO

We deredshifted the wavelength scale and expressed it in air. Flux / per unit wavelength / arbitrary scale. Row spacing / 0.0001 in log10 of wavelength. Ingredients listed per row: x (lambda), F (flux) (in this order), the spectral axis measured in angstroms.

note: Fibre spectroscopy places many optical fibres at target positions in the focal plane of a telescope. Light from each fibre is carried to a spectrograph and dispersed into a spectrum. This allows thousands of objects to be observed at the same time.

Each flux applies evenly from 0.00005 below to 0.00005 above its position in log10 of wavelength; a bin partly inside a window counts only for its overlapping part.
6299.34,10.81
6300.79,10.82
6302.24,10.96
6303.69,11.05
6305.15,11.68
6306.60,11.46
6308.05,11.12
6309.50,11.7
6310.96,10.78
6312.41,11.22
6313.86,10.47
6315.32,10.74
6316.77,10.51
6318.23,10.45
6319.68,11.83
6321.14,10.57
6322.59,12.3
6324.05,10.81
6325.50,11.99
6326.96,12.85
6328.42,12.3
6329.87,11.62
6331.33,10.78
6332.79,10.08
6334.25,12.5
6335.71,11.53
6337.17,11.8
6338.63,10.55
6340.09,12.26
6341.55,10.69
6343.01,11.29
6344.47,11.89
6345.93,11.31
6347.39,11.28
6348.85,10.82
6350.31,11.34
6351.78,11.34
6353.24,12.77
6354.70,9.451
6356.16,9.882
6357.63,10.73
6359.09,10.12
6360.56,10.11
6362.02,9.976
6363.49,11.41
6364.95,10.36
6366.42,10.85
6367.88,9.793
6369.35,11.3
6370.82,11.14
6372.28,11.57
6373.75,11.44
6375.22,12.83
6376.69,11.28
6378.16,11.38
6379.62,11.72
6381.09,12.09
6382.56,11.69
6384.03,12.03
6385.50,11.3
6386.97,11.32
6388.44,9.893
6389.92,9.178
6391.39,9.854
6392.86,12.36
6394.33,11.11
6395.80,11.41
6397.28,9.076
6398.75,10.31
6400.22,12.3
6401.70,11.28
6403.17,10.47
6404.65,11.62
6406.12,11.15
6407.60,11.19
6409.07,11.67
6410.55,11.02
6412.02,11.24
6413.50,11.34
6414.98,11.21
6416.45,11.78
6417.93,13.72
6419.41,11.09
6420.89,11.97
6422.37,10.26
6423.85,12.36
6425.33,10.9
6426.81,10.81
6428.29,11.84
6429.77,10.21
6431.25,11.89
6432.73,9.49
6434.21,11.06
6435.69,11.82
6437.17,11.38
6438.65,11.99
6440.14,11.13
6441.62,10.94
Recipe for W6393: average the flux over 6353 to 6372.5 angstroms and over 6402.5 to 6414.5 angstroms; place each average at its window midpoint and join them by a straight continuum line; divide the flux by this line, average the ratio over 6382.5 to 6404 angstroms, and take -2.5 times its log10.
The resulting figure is 0.01 mag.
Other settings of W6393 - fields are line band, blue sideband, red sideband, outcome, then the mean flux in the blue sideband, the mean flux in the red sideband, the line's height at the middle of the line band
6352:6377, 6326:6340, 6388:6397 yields 0.02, 11.6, 10.6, 11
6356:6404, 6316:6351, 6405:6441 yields 0.04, 11.4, 11.4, 11.4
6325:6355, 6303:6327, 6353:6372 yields -0.06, 11.2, 10.6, 10.9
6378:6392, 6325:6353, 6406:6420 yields 0.05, 11.5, 11.6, 11.5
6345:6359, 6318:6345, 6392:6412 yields 0.04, 11.5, 11.1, 11.4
